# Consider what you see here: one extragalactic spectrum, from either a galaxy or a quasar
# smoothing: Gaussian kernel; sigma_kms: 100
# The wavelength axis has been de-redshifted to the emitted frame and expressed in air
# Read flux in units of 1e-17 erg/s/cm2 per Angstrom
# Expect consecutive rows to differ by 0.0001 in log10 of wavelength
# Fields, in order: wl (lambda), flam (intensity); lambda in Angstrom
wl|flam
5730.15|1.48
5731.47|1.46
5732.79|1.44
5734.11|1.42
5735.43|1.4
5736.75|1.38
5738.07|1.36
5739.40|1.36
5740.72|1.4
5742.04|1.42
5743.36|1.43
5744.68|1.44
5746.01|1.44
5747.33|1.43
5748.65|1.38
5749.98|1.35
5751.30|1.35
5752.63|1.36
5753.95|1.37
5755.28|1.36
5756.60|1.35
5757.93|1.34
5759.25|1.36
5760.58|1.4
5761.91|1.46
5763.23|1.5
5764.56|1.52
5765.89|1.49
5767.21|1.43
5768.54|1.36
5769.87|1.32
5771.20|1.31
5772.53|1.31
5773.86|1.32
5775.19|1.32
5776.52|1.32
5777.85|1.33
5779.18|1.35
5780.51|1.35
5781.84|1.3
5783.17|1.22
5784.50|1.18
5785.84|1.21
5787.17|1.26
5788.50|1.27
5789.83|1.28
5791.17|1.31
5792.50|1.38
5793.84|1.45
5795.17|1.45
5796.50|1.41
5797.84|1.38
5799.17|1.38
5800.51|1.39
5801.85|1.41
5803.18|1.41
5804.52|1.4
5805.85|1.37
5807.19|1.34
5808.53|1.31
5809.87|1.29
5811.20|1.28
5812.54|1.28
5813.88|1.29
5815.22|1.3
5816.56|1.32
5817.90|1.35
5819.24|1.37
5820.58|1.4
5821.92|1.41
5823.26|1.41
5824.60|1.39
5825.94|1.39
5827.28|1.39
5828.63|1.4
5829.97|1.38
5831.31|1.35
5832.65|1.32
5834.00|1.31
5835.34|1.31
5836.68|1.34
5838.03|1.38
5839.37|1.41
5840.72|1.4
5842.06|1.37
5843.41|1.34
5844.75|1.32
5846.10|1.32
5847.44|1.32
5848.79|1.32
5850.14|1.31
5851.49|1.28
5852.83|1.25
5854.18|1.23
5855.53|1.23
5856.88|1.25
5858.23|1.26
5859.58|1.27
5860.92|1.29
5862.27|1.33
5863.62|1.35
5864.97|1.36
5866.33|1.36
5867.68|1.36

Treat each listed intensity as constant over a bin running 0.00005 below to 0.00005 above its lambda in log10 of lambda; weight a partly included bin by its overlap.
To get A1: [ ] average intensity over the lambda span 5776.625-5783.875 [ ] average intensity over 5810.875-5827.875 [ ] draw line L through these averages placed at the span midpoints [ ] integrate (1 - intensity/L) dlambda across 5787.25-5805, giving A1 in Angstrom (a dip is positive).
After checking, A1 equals -0.6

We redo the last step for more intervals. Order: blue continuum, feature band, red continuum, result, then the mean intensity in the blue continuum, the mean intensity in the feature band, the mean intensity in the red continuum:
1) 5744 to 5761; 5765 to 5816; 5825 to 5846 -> 1.2 Angstrom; 1.38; 1.34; 1.36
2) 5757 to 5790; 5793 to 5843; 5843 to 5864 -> -2.0 Angstrom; 1.34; 1.37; 1.29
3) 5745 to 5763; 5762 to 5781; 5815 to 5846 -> 0.0 Angstrom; 1.38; 1.38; 1.36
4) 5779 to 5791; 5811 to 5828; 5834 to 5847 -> -0.4 Angstrom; 1.27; 1.35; 1.35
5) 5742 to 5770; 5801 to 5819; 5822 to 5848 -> 0.5 Angstrom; 1.4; 1.34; 1.36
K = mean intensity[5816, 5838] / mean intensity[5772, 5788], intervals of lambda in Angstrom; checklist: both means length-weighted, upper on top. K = 1.06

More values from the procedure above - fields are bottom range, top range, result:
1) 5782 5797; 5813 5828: 1.04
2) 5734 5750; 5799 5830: 0.97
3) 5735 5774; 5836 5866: 0.95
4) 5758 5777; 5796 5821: 0.97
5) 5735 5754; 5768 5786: 0.94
